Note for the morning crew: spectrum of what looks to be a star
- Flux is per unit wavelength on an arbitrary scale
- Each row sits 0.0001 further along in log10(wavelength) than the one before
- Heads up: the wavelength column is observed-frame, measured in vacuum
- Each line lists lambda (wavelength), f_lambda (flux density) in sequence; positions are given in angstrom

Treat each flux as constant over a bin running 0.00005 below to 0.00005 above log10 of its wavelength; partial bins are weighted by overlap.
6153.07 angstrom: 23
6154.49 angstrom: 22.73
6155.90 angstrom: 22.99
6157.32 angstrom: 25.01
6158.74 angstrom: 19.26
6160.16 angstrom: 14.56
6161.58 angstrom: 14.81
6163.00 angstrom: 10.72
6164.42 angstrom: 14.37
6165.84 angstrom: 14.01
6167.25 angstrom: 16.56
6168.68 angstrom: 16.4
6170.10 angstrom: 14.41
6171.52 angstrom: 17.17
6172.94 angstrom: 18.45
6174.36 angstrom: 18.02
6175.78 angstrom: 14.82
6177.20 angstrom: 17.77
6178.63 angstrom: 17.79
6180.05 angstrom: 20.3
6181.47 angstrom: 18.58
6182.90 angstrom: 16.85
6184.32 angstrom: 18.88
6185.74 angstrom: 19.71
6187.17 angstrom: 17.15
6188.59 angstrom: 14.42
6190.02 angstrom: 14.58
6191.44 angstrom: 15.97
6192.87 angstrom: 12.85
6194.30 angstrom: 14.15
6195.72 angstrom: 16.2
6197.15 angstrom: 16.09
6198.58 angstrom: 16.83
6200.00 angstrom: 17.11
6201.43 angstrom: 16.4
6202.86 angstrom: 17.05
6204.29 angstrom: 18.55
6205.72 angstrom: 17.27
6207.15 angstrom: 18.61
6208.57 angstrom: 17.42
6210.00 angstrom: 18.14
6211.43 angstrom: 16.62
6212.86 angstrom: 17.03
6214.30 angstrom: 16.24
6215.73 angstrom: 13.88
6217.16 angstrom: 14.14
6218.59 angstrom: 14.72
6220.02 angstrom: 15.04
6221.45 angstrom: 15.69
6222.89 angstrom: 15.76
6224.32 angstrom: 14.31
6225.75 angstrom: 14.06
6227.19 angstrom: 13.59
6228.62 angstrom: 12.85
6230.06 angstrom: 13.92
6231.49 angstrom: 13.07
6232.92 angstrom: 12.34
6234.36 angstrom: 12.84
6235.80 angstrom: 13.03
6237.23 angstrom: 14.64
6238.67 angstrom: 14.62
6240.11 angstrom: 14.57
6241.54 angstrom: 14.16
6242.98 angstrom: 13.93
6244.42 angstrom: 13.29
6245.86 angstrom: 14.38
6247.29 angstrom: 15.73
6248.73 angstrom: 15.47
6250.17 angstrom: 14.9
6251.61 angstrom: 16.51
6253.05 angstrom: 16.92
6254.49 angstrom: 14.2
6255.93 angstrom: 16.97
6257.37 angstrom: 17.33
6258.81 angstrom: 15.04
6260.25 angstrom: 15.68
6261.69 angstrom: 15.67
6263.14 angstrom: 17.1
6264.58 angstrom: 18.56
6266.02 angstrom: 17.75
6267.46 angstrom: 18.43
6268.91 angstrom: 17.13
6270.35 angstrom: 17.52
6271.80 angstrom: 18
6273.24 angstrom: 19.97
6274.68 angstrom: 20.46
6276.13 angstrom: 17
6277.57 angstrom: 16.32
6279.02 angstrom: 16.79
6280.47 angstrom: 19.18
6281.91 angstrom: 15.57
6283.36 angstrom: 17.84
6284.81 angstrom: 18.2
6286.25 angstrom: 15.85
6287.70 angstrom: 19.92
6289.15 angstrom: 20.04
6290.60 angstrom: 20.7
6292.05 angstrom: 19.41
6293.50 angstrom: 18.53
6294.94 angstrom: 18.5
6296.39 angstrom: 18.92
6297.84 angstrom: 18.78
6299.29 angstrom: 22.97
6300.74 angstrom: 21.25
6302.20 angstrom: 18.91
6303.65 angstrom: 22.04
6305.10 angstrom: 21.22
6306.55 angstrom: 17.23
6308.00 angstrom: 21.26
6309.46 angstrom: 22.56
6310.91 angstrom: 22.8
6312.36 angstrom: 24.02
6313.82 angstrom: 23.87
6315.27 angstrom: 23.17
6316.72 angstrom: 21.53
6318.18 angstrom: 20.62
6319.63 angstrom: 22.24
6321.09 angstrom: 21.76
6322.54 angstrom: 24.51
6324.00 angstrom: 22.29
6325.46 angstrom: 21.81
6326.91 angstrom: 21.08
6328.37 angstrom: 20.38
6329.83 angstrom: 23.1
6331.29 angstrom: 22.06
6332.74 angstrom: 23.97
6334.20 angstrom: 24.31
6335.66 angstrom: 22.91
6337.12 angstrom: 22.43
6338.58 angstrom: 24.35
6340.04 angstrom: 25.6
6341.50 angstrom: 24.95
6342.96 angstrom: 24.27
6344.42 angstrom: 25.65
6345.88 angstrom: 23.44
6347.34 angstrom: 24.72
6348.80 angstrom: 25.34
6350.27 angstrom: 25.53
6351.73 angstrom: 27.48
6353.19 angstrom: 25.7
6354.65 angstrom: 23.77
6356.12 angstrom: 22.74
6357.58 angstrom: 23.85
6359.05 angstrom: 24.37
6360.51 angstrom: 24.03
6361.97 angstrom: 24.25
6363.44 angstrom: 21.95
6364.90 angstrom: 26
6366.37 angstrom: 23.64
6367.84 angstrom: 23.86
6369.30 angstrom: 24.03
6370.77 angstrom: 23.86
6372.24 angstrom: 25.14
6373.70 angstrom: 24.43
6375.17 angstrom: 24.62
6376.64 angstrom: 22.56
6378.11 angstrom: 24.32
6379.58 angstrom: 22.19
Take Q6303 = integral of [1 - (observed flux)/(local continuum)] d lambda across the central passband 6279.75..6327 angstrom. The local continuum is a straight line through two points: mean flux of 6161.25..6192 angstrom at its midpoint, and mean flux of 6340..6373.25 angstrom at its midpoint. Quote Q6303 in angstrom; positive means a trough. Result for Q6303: 3.42 angstrom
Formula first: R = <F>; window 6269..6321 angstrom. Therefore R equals 19.8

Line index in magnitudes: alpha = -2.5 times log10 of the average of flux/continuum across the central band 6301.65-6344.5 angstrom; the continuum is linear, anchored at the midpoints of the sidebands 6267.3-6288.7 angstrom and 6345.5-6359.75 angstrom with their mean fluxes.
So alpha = -0.03 mag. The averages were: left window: 17.9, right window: 24.7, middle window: 22.5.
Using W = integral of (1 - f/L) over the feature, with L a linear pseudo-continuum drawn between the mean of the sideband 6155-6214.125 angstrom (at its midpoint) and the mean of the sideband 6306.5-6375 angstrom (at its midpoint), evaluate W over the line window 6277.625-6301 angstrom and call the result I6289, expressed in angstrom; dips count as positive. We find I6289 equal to 2.8 angstrom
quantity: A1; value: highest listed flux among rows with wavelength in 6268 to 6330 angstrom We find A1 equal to 24.51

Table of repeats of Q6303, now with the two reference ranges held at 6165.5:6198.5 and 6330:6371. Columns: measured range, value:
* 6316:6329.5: 0.7 angstrom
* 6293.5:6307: 1.2 angstrom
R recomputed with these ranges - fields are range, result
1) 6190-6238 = 15.3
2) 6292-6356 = 22.6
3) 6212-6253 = 14.5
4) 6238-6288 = 16.6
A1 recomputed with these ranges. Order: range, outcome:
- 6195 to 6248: 18.61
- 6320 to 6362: 27.48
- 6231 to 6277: 20.46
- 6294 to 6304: 22.97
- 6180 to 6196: 20.3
